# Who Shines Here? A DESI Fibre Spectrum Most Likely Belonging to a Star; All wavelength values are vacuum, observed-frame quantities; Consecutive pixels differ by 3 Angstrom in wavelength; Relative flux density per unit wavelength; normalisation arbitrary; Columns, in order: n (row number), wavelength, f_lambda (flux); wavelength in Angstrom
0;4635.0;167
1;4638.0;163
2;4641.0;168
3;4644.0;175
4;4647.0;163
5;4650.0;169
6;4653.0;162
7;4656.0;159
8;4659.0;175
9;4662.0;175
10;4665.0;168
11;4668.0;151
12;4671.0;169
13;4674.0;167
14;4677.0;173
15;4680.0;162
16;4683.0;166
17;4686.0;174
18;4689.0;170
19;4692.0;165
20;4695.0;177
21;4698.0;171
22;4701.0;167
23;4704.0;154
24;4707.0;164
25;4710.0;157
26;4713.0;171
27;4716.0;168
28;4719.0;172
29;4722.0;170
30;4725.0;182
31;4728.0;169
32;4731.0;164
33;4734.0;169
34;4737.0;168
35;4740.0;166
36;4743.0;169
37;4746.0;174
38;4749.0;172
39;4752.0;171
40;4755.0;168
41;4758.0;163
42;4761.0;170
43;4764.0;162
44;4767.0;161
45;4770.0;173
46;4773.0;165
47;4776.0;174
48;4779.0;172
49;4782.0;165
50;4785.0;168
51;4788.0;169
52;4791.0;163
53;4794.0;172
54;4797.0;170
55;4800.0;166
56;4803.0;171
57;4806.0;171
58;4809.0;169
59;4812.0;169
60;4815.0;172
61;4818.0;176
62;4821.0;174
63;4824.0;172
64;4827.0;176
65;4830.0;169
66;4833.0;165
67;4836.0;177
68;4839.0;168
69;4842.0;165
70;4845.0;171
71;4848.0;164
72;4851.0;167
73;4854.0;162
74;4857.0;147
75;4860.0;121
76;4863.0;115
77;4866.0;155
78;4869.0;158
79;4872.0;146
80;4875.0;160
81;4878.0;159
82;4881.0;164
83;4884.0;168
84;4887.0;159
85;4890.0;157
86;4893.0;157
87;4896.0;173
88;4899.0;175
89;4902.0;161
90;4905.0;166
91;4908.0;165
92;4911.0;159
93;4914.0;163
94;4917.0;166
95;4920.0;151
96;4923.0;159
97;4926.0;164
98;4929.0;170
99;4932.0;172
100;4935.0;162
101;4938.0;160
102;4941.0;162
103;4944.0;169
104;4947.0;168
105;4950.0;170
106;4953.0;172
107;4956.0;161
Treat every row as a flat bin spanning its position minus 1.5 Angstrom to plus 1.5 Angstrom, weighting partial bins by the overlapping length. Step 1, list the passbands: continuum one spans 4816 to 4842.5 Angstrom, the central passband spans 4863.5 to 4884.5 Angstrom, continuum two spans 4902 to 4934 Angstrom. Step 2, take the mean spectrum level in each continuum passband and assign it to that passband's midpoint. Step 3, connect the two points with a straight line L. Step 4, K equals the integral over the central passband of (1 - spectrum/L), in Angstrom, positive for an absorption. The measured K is 1.43 Angstrom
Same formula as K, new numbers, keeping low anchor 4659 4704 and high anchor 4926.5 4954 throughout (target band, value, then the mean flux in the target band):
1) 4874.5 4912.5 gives 0.9 Angstrom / 163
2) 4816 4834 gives -0.5 Angstrom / 172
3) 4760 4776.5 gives 0.1 Angstrom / 167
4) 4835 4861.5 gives 1.2 Angstrom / 160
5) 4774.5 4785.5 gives -0.2 Angstrom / 170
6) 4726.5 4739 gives 0.0 Angstrom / 167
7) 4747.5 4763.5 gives -0.1 Angstrom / 168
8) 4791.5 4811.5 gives -0.2 Angstrom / 169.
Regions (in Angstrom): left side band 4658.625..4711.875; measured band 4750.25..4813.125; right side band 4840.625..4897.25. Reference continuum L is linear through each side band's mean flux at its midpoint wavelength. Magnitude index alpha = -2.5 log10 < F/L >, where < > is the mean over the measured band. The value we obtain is -0.046 mag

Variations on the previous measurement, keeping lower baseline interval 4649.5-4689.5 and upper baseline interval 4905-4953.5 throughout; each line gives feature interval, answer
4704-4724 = 0.00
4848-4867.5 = 0.13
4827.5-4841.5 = -0.03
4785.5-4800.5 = -0.02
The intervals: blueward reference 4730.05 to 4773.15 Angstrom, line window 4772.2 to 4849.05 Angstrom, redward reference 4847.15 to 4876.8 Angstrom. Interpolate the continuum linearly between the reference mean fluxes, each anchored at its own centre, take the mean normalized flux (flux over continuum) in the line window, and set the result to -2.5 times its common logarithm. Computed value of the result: -0.08 mag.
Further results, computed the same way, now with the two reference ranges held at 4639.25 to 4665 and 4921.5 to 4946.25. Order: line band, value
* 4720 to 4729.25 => -0.04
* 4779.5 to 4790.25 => -0.01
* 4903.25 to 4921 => 0.02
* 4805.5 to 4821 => -0.03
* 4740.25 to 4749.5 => -0.02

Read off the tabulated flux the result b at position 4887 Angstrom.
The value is 159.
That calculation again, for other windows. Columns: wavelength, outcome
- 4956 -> 161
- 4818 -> 176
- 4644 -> 175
